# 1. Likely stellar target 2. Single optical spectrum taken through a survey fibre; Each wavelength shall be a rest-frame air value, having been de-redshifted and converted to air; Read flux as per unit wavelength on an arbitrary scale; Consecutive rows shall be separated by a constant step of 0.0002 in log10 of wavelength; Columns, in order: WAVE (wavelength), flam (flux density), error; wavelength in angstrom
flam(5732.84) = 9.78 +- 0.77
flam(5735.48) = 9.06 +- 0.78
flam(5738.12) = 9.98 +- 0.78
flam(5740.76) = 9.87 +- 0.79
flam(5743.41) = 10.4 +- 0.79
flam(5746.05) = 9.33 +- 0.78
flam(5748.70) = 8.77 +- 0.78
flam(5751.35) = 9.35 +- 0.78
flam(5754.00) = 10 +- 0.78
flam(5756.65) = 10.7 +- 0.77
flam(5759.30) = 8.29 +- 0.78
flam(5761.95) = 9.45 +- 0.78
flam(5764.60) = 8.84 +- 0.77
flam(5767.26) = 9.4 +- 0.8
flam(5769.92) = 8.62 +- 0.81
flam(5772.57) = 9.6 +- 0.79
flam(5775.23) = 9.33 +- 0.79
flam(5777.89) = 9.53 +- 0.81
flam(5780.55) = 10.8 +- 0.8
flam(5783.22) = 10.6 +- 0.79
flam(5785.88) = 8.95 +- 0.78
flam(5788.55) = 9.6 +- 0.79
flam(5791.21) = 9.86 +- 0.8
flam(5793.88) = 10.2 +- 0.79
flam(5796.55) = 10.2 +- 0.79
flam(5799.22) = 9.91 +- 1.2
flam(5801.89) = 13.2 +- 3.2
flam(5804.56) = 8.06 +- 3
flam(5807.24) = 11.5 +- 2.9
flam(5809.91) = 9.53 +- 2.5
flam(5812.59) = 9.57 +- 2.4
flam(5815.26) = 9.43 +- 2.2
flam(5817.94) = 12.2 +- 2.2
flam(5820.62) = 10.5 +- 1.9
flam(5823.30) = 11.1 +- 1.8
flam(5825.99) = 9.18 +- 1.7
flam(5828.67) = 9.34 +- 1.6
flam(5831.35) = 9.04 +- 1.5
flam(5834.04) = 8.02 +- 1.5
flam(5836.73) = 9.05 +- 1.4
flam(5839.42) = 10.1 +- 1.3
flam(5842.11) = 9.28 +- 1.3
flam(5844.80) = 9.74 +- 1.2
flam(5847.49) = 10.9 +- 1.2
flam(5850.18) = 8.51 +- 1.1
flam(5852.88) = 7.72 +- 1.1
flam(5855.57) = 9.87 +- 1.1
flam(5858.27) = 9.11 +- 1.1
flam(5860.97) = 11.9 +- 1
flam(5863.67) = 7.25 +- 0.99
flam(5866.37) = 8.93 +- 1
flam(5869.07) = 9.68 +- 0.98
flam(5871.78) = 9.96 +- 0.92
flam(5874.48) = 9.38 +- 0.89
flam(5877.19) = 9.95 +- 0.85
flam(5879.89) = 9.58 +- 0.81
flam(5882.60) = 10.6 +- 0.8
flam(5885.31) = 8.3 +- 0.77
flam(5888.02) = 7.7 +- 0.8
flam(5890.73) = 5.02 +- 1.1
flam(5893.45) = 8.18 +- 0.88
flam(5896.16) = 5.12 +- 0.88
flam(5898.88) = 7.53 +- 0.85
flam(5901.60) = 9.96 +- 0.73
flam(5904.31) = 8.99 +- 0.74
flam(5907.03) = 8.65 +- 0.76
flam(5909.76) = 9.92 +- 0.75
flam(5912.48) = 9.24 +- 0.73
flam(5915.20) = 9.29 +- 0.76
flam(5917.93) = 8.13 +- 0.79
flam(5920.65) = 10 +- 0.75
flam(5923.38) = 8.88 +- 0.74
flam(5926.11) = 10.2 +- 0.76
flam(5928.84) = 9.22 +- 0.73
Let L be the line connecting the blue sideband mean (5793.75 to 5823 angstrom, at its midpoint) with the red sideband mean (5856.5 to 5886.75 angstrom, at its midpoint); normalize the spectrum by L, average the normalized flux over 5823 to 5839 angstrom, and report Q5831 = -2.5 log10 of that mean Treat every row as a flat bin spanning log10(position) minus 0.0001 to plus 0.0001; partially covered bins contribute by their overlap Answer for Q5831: 0.10 mag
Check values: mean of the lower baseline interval 10.4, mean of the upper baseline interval 9.51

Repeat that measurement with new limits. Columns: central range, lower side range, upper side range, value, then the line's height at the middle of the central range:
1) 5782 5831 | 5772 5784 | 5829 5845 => -0.06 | 9.58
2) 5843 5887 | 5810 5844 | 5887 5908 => -0.10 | 8.59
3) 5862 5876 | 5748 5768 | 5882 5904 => -0.14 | 8.05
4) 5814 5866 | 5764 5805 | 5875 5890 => -0.02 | 9.4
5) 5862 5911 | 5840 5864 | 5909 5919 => 0.08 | 9.28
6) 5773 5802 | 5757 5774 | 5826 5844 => -0.10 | 9.14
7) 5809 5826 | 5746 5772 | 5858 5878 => -0.10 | 9.41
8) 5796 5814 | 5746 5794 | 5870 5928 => -0.11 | 9.33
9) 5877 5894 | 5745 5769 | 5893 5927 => 0.06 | 8.86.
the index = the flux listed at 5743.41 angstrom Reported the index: 10.4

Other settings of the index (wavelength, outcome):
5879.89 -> 9.58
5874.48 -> 9.38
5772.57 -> 9.6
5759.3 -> 8.29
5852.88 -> 7.72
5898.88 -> 7.53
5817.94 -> 12.2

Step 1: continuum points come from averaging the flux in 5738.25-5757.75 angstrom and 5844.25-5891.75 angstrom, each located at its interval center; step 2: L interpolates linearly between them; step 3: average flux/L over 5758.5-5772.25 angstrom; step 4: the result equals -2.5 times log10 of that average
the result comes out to 0.08 mag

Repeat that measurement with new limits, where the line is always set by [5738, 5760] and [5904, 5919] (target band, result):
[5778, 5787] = -0.06 mag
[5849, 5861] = 0.01 mag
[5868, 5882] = -0.07 mag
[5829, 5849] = -0.01 mag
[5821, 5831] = -0.05 mag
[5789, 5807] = -0.09 mag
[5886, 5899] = 0.33 mag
